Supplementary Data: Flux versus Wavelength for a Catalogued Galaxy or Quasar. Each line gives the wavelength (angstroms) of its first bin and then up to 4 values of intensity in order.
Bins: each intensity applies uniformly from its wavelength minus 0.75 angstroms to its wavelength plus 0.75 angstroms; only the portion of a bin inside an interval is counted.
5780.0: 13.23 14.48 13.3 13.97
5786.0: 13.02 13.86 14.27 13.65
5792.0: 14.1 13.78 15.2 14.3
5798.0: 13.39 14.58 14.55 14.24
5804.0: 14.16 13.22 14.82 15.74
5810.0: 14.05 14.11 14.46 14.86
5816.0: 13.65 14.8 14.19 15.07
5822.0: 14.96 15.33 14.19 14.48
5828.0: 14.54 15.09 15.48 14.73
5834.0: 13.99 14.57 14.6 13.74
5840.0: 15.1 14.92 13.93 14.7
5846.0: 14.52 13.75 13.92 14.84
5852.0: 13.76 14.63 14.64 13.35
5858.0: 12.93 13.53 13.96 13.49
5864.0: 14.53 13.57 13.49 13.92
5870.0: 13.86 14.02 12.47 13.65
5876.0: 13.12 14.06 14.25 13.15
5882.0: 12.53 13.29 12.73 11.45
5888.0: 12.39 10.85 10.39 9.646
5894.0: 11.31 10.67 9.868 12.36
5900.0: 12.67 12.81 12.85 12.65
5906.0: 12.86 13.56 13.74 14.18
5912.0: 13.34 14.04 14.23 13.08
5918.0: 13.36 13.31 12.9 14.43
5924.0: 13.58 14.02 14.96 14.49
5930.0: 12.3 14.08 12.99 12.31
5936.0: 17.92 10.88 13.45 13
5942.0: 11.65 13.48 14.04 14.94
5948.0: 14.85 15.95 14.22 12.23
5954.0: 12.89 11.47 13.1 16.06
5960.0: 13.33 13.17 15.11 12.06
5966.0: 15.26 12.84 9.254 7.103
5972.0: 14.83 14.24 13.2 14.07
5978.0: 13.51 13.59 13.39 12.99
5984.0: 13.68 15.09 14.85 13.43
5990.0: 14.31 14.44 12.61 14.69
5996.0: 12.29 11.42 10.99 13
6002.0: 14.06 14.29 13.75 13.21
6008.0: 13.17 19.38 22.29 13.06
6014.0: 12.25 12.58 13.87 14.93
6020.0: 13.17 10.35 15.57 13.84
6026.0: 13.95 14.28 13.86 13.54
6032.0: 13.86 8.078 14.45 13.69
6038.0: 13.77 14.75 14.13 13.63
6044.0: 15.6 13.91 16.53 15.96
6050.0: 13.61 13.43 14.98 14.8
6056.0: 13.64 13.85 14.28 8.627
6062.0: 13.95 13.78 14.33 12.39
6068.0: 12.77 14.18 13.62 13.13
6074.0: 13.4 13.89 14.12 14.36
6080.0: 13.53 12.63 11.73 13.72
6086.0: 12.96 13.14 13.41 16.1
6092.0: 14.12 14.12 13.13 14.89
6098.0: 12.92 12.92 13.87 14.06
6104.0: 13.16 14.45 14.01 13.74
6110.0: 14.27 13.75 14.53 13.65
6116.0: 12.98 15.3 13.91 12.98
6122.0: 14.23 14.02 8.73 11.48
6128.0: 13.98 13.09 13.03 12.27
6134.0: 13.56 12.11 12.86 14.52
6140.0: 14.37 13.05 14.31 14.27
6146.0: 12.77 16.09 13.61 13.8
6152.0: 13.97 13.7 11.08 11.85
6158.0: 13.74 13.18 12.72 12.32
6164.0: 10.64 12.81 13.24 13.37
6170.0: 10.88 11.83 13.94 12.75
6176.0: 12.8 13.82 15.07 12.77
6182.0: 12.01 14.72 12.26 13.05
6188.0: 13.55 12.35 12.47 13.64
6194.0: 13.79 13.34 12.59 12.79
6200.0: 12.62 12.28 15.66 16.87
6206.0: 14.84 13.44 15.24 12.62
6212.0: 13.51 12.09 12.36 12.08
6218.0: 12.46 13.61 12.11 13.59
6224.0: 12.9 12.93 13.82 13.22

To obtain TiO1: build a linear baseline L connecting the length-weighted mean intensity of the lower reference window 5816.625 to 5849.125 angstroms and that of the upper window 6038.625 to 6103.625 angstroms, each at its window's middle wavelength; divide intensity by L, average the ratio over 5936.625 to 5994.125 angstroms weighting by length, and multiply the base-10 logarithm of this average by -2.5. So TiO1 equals 0.06 mag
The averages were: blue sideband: 14.6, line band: 13.4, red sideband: 13.8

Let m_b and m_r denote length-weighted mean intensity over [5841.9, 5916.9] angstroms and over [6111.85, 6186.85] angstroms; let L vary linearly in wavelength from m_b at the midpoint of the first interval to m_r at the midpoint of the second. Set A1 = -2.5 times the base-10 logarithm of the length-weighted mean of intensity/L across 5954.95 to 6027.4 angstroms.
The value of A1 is -0.04 mag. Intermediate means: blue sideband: 13.2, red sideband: 13.2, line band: 13.6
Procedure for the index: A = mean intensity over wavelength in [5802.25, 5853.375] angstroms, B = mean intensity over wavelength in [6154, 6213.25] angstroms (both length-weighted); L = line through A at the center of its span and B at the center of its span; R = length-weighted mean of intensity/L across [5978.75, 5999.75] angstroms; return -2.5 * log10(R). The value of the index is 0.04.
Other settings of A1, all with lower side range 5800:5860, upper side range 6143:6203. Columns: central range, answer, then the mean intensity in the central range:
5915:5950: 0.02 mag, 13.7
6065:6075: 0.01 mag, 13.3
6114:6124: -0.05 mag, 13.9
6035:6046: -0.05 mag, 14.2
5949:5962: 0.03 mag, 13.6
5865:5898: 0.14 mag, 12.5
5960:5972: 0.13 mag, 12.4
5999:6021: -0.05 mag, 14.3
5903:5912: 0.06 mag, 13.3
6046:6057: -0.09 mag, 14.7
